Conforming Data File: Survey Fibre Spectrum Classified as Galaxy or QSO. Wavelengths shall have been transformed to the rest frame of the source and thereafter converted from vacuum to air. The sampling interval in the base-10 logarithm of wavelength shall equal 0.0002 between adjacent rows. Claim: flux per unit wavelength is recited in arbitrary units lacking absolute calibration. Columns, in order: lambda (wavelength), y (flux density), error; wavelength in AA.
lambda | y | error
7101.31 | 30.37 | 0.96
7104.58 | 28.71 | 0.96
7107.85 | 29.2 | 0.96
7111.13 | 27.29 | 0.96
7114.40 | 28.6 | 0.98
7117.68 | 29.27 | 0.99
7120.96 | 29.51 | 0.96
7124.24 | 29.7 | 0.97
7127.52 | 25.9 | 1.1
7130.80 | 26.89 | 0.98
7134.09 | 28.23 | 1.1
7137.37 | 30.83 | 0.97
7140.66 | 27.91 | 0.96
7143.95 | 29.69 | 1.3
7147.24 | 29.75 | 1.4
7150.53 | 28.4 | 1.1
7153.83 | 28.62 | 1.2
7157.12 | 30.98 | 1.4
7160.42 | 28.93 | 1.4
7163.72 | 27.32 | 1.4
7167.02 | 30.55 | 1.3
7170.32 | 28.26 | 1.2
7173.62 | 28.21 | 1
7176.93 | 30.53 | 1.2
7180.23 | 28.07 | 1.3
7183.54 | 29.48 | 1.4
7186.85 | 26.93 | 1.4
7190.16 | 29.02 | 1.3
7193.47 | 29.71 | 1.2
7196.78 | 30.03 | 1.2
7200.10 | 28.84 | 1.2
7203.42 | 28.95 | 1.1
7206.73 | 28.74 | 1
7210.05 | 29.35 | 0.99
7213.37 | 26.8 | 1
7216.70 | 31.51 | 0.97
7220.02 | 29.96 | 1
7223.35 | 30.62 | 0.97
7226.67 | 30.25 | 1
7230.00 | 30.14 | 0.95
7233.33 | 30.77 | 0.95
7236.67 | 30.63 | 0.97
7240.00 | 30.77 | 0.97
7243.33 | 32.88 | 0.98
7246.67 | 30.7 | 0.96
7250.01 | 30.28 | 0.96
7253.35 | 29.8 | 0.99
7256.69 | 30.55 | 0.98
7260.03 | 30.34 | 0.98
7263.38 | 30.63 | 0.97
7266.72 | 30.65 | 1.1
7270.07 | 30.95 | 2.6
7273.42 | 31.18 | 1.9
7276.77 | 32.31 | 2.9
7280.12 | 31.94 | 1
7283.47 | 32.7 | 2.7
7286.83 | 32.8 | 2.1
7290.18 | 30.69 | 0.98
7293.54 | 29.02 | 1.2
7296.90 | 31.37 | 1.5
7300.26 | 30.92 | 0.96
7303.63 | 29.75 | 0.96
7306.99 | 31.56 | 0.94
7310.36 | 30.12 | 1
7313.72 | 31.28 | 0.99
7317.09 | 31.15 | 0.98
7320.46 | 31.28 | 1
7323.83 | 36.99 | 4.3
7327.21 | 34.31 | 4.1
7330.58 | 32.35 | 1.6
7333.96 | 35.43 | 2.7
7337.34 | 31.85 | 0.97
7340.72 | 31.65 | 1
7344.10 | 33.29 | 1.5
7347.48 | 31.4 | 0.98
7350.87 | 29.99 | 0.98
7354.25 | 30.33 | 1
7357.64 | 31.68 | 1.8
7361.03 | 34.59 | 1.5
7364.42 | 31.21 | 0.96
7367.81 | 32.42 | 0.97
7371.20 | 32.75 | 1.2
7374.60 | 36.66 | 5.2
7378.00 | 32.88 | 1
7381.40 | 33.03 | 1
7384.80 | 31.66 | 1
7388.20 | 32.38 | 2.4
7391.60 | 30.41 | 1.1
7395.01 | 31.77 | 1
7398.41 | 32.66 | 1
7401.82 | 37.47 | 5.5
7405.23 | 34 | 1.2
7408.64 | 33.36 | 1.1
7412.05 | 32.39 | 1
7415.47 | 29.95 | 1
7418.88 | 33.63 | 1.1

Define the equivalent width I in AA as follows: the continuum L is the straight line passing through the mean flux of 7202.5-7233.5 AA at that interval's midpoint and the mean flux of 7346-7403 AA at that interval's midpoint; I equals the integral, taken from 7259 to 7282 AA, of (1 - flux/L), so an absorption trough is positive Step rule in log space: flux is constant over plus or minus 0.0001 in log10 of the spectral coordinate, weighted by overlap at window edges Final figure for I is -0.4 AA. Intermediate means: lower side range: 29.7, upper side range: 32.5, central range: 31.2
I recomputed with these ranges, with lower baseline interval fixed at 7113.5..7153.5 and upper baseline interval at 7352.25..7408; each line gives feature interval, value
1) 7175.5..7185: 0.1 AA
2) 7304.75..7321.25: 0.4 AA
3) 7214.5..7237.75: -0.1 AA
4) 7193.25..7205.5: 0.2 AA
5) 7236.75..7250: -0.3 AA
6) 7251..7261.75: 0.2 AA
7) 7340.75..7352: 0.2 AA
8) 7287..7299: 0.3 AA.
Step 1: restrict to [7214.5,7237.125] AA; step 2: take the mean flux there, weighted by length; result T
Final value 30.4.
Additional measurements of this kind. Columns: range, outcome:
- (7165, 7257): 29.7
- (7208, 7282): 30.6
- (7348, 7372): 31.8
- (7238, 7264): 30.7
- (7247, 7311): 30.9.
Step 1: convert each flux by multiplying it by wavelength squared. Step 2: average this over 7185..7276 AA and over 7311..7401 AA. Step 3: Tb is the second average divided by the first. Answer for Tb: 1.12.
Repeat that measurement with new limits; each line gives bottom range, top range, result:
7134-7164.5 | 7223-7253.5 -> 1.08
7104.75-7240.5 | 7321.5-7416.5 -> 1.19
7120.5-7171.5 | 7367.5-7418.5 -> 1.22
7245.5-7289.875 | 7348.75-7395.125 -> 1.07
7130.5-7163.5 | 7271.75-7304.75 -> 1.12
